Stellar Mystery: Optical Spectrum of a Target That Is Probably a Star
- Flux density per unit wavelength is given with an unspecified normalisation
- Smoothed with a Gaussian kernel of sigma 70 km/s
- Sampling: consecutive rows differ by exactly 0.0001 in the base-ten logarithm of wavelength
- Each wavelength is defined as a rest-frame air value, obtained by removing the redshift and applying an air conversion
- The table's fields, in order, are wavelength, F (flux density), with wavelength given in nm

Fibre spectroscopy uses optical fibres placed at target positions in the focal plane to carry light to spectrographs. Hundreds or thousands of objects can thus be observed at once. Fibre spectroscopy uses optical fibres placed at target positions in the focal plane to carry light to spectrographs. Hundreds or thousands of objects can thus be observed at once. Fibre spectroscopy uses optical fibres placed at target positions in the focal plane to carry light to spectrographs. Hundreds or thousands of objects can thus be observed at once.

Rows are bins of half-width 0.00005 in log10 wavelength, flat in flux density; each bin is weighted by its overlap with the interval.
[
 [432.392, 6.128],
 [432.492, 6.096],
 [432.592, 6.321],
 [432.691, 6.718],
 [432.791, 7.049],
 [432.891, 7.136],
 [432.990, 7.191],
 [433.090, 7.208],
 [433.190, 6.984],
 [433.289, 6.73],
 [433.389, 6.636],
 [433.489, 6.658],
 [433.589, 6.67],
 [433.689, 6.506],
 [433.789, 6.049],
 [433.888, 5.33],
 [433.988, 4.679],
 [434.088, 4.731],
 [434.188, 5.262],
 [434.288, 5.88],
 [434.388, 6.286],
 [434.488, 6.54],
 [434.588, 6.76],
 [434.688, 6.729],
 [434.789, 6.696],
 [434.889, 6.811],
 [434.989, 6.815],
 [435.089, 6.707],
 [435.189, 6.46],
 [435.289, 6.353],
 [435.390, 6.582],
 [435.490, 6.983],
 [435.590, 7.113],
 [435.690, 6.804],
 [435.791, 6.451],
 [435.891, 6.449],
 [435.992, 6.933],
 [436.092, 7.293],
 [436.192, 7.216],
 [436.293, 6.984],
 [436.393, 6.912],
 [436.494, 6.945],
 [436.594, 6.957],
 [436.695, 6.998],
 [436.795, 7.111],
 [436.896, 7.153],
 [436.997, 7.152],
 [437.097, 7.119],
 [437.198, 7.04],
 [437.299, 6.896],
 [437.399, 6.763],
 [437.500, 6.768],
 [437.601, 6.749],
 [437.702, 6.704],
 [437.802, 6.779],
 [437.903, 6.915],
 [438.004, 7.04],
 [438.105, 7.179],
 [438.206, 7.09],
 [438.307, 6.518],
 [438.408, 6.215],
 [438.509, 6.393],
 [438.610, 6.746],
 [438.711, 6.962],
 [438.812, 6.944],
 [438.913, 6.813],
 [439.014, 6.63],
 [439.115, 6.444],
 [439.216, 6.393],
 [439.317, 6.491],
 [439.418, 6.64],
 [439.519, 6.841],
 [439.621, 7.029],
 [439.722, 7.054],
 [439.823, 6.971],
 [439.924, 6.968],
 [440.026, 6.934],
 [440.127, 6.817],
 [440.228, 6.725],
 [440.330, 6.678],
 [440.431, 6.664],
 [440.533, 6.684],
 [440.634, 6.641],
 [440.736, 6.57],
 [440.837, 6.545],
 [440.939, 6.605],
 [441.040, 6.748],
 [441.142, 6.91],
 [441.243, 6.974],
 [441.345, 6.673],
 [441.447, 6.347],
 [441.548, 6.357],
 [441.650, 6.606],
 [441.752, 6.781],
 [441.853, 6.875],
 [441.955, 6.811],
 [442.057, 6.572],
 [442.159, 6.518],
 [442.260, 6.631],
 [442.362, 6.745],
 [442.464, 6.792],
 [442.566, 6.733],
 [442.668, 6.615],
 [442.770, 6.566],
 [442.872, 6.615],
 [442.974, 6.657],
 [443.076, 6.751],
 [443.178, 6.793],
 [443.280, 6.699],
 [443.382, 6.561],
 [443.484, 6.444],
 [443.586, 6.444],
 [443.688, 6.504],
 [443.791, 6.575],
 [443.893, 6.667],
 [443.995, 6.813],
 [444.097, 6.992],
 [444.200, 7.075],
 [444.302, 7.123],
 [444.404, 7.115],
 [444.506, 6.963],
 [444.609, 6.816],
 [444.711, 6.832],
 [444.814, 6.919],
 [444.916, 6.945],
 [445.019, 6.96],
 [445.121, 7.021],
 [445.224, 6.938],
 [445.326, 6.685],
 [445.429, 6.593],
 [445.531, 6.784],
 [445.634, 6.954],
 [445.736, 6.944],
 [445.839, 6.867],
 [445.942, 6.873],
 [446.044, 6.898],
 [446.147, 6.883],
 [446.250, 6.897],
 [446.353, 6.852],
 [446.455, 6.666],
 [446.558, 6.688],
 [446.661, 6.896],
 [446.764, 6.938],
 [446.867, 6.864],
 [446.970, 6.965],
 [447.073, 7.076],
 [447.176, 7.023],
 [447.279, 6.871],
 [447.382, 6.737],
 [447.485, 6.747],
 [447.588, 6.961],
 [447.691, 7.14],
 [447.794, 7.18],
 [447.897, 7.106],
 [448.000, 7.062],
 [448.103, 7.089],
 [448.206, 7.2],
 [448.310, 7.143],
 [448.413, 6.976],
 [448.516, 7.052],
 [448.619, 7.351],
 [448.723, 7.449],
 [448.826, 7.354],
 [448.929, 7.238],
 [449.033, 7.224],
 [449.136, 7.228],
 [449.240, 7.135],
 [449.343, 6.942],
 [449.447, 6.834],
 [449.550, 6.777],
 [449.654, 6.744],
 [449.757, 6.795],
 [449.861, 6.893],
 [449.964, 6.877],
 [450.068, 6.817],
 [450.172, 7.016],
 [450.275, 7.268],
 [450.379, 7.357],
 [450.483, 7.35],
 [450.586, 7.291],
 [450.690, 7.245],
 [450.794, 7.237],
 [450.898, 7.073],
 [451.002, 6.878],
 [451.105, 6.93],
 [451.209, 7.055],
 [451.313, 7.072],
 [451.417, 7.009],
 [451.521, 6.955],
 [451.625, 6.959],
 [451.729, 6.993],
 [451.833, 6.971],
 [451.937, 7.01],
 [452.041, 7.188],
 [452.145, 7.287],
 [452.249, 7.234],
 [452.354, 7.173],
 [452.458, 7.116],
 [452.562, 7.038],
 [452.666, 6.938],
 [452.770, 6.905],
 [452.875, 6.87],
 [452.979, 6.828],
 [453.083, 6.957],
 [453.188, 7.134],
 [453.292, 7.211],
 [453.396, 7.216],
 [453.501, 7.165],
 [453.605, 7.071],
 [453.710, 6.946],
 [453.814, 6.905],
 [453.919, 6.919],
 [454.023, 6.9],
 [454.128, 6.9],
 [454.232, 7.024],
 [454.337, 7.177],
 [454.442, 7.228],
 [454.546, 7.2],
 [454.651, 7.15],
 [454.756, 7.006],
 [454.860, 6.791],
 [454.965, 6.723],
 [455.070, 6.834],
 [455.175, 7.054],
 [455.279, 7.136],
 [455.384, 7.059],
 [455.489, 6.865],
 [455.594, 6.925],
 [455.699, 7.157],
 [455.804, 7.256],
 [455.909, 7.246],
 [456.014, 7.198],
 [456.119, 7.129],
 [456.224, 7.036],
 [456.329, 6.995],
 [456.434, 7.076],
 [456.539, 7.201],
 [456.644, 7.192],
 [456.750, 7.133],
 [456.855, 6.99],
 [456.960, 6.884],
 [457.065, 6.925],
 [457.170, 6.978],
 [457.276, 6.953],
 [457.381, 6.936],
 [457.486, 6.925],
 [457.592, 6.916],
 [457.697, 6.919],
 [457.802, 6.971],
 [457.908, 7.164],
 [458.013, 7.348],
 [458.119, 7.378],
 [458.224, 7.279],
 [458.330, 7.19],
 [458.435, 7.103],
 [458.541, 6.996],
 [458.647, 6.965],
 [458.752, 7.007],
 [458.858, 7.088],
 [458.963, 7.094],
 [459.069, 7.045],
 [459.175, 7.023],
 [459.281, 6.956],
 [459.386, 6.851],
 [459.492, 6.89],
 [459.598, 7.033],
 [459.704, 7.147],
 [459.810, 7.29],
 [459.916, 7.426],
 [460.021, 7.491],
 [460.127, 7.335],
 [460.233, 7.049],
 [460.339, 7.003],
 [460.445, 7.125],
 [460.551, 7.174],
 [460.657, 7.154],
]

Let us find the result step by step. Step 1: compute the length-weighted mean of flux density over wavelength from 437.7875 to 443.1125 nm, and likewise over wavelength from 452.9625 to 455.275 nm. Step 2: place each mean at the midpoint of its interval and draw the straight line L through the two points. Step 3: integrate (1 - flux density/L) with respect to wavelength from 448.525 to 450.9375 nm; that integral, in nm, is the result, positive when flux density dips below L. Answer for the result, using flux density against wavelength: -0.06 nm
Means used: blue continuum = 6.72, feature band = 7.11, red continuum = 7.02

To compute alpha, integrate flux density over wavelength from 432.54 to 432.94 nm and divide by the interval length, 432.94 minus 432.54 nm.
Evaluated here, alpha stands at 6.79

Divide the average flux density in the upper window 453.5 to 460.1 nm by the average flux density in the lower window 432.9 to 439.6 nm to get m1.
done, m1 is 1.1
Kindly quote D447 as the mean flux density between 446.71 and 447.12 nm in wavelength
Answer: 6.95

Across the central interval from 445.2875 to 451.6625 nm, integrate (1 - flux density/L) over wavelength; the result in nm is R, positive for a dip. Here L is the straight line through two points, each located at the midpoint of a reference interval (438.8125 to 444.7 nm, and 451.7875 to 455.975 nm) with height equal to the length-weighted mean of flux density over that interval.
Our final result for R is -0.09 nm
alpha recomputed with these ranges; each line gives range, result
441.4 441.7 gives 6.44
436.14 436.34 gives 7.1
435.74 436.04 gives 6.59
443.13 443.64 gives 6.59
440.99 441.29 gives 6.88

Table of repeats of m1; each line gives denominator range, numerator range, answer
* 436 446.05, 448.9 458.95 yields 1.04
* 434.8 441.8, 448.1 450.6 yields 1.04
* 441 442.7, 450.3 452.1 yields 1.06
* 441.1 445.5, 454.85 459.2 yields 1.05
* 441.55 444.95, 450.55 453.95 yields 1.05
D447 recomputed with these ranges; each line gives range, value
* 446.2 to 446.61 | 6.78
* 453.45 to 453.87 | 7.02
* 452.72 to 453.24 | 6.93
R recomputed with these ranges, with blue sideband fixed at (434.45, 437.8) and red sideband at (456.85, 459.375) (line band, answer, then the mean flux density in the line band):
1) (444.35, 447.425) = 0.02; 6.88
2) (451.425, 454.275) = -0.01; 7.03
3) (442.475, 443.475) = 0.04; 6.66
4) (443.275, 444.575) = 0.03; 6.77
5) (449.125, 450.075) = 0.01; 6.89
